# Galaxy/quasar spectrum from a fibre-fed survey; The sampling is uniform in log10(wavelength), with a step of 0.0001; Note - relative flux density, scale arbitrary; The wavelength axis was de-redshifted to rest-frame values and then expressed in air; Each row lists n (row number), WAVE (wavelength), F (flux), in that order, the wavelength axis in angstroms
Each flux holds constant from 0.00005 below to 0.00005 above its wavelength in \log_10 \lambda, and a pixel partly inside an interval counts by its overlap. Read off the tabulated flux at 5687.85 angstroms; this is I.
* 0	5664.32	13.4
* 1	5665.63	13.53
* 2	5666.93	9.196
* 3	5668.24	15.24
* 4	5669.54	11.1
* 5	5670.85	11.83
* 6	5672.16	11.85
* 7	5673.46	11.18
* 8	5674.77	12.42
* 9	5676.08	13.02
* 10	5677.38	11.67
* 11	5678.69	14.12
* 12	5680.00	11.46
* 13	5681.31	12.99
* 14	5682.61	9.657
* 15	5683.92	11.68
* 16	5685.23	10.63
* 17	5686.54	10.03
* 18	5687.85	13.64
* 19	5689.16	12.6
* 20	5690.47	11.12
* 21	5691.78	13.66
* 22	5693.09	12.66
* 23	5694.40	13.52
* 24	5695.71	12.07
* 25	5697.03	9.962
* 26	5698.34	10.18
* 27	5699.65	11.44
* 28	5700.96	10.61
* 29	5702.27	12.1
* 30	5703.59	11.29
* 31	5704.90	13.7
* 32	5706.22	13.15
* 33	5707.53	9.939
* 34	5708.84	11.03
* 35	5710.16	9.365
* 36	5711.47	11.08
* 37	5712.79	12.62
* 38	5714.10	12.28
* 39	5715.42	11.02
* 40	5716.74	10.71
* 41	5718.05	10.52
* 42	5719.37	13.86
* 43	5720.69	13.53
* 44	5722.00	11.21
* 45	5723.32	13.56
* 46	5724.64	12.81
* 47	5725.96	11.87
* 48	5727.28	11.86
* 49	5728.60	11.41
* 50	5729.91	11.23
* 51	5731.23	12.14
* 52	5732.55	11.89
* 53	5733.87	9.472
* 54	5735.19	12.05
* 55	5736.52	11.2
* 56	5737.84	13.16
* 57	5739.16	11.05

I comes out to 13.64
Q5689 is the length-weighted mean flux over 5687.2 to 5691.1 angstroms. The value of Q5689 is 12.5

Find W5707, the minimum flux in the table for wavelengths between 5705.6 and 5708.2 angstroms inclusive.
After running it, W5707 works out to 9.939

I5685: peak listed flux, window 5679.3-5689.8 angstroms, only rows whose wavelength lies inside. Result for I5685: 13.64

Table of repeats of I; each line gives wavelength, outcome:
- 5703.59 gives 11.29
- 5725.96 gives 11.87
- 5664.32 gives 13.4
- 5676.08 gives 13.02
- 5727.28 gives 11.86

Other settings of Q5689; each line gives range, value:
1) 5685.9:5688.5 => 11.8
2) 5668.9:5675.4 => 11.7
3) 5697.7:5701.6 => 10.8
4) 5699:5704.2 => 11.4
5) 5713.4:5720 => 11.7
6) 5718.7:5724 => 13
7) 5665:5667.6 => 11.4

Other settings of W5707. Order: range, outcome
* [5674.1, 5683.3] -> 9.657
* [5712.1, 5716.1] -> 11.02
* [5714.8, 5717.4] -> 10.71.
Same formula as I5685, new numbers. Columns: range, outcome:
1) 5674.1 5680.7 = 14.12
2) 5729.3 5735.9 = 12.14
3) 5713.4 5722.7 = 13.86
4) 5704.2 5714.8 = 13.7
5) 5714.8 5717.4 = 11.02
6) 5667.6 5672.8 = 15.24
